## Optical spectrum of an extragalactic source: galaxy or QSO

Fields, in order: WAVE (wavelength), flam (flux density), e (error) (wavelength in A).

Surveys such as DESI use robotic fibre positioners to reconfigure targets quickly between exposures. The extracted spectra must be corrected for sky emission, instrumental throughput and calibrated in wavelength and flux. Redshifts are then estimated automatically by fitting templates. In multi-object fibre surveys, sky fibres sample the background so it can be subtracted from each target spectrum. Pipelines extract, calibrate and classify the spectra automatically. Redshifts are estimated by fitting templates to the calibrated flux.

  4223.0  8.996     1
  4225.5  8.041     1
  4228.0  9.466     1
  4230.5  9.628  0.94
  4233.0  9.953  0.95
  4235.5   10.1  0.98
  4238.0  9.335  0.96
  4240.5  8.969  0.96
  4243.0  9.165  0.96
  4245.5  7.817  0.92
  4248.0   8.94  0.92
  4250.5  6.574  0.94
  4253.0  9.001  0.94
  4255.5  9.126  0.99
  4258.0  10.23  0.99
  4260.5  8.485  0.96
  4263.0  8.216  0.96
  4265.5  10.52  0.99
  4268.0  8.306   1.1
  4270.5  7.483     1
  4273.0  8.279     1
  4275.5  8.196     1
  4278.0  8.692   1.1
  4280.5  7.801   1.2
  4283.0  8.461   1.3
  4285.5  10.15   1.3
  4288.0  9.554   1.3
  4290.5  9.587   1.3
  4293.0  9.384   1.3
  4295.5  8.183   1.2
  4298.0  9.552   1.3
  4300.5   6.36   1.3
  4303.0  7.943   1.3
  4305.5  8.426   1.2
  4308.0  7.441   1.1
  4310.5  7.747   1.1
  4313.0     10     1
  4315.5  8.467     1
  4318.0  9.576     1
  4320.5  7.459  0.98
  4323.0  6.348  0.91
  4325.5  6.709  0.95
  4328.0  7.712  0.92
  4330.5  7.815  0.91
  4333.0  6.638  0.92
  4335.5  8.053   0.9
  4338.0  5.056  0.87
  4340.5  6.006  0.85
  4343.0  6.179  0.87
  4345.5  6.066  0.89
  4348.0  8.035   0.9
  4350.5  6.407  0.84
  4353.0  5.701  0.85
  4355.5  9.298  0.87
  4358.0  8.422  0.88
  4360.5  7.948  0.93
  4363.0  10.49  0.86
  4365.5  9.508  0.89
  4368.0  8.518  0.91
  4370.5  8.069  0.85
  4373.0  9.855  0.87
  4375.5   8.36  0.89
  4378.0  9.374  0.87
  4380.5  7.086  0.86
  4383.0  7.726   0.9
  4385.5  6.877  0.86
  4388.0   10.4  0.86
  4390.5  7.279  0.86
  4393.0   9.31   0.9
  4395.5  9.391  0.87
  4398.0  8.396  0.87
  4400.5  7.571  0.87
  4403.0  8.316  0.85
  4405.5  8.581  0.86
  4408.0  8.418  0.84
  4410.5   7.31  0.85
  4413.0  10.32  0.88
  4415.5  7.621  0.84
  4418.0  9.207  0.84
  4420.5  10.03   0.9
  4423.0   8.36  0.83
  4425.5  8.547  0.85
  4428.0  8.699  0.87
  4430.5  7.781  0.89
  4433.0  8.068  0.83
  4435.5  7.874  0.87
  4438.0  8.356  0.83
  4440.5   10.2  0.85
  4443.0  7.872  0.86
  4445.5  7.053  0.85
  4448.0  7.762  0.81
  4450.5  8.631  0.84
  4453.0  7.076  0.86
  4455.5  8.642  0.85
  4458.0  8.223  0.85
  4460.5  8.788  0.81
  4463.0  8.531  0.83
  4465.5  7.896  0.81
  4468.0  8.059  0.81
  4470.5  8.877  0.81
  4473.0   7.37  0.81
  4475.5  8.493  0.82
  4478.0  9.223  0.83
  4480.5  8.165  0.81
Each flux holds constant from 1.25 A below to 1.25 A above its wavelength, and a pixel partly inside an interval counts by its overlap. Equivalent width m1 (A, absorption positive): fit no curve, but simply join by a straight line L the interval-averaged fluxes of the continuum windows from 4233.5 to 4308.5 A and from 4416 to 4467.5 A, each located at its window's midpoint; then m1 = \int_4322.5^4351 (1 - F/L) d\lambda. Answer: 6.0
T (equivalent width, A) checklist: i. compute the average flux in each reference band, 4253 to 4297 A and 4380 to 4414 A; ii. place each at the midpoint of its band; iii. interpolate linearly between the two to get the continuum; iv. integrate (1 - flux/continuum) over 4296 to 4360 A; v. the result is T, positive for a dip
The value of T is 8.5 A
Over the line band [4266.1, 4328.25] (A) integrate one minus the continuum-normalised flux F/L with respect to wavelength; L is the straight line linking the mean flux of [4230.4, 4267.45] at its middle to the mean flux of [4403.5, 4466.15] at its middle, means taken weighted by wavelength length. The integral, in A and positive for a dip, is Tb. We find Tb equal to 3.7 A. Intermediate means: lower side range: 9.04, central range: 8.35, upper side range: 8.4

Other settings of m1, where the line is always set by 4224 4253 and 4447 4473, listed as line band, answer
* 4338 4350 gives 3.04 A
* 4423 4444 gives -0.34 A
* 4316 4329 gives 1.56 A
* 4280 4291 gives -0.51 A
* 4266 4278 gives 0.71 A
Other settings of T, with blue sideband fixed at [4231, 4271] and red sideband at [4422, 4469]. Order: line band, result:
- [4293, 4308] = 1.0 A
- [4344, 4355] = 2.4 A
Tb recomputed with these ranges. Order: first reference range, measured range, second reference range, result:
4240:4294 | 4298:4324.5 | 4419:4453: 1.9 A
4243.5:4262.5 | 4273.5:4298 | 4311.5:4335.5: -1.9 A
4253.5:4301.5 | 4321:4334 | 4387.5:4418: 2.4 A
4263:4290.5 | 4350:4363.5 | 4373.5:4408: 0.8 A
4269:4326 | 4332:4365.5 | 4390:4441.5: 4.4 A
